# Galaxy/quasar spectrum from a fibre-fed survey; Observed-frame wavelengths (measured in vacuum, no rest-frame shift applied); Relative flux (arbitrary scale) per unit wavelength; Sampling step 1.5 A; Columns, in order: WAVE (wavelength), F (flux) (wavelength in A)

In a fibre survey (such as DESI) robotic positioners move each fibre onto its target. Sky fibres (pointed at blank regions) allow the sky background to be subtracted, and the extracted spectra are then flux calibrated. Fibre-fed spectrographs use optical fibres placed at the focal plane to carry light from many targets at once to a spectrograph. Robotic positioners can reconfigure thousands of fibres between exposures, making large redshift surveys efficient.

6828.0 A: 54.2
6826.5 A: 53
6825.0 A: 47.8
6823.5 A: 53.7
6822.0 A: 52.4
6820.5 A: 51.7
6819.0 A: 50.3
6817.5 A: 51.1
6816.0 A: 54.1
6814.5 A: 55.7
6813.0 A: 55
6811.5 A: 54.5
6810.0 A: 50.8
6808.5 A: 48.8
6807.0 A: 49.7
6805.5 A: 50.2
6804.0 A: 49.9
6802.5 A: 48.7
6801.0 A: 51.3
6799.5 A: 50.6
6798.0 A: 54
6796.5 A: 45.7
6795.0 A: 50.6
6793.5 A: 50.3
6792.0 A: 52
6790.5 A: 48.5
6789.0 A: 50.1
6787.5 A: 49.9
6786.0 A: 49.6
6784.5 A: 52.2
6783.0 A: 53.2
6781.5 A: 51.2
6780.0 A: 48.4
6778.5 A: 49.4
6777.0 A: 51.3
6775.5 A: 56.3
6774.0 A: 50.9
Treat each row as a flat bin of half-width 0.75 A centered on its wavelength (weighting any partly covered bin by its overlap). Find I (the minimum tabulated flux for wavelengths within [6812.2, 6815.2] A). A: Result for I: 55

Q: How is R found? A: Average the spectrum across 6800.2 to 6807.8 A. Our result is 50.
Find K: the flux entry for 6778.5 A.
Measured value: 49.4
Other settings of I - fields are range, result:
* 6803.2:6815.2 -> 48.8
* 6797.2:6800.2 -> 50.6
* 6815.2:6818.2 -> 51.1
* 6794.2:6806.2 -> 45.7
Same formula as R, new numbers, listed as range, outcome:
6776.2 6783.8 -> 50.7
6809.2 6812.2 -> 52.6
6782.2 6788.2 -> 51.2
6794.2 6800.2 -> 50.2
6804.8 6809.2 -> 49.6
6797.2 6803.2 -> 51.1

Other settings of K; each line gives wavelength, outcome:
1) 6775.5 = 56.3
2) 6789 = 50.1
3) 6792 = 52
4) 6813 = 55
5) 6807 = 49.7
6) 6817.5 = 51.1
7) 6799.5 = 50.6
